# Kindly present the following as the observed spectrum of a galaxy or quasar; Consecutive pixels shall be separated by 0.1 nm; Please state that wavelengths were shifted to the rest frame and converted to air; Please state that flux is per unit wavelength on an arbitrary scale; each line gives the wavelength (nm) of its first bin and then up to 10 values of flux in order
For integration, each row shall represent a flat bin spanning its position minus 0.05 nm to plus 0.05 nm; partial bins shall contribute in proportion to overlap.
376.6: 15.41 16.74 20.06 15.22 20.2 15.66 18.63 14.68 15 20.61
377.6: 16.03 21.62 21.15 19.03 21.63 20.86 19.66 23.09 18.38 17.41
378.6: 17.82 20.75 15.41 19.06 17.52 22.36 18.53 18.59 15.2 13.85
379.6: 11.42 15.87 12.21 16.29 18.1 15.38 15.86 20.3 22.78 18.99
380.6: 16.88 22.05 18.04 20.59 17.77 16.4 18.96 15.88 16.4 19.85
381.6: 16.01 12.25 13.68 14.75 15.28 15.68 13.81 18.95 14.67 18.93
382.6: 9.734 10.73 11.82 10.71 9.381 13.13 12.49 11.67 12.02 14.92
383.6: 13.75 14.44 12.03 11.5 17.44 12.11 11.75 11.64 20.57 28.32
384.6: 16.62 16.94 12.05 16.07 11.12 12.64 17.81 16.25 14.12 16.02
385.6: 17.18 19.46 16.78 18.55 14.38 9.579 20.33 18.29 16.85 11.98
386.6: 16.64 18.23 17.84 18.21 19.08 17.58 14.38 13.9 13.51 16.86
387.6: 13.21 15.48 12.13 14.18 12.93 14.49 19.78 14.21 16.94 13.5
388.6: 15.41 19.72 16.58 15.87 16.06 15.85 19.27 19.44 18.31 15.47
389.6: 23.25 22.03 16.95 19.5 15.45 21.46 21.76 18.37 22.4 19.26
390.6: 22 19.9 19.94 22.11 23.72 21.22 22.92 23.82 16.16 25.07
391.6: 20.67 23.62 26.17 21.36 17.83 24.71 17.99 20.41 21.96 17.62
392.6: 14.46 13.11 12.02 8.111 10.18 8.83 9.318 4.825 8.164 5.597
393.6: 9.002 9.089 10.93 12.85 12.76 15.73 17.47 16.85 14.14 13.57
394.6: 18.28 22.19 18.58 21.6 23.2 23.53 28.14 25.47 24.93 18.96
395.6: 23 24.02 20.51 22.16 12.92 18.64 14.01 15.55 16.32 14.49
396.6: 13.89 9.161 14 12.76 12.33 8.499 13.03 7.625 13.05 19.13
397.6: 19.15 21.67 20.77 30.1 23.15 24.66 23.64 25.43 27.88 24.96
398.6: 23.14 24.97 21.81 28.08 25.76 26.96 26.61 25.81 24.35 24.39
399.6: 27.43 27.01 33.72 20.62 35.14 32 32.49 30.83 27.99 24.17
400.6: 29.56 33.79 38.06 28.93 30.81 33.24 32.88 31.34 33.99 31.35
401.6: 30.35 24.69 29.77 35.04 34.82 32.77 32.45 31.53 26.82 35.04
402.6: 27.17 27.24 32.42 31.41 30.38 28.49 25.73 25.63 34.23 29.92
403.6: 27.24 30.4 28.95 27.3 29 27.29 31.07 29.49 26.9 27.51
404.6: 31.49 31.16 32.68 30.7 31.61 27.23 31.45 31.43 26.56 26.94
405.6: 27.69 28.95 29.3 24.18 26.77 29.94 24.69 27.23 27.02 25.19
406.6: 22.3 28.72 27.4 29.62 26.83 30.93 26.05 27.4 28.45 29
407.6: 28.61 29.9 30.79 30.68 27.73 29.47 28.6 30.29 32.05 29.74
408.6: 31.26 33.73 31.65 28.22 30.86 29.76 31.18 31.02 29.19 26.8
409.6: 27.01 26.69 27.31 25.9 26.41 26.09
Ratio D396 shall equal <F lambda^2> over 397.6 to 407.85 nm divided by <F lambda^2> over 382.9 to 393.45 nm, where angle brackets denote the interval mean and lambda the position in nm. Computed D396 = 1.9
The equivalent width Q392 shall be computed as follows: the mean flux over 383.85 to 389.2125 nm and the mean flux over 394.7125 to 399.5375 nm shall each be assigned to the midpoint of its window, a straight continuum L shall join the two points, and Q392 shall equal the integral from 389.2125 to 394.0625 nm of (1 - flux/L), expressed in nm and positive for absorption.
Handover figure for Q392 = 0.16 nm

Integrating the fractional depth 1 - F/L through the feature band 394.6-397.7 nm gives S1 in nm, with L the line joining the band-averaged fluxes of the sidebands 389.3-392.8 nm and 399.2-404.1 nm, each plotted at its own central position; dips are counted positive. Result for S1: 0.87 nm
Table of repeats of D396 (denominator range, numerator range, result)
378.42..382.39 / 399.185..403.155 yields 1.97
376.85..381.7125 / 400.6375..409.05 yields 1.88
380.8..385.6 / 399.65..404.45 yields 2.23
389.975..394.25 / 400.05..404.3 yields 1.89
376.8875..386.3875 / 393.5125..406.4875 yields 1.67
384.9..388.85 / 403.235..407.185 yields 1.98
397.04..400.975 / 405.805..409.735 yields 1.19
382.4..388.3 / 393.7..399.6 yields 1.38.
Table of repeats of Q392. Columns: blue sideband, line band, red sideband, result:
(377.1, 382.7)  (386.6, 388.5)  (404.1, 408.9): 0.459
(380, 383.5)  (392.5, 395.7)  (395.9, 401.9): 0.923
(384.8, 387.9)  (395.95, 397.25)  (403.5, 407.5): 0.518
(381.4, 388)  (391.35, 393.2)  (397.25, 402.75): 0.312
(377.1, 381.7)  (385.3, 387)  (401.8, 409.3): 0.351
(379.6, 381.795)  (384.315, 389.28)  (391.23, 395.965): 0.330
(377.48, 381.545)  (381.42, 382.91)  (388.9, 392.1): 0.330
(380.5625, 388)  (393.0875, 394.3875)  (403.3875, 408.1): 0.626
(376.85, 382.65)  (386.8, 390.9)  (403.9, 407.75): 0.745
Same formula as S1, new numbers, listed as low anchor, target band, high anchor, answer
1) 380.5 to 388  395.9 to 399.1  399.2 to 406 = 0.86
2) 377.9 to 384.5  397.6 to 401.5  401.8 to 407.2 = -0.20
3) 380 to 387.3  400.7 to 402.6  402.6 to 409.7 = -0.40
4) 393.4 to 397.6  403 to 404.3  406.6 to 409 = -0.21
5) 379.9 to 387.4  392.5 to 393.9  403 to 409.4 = 0.75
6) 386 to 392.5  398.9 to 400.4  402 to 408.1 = -0.16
